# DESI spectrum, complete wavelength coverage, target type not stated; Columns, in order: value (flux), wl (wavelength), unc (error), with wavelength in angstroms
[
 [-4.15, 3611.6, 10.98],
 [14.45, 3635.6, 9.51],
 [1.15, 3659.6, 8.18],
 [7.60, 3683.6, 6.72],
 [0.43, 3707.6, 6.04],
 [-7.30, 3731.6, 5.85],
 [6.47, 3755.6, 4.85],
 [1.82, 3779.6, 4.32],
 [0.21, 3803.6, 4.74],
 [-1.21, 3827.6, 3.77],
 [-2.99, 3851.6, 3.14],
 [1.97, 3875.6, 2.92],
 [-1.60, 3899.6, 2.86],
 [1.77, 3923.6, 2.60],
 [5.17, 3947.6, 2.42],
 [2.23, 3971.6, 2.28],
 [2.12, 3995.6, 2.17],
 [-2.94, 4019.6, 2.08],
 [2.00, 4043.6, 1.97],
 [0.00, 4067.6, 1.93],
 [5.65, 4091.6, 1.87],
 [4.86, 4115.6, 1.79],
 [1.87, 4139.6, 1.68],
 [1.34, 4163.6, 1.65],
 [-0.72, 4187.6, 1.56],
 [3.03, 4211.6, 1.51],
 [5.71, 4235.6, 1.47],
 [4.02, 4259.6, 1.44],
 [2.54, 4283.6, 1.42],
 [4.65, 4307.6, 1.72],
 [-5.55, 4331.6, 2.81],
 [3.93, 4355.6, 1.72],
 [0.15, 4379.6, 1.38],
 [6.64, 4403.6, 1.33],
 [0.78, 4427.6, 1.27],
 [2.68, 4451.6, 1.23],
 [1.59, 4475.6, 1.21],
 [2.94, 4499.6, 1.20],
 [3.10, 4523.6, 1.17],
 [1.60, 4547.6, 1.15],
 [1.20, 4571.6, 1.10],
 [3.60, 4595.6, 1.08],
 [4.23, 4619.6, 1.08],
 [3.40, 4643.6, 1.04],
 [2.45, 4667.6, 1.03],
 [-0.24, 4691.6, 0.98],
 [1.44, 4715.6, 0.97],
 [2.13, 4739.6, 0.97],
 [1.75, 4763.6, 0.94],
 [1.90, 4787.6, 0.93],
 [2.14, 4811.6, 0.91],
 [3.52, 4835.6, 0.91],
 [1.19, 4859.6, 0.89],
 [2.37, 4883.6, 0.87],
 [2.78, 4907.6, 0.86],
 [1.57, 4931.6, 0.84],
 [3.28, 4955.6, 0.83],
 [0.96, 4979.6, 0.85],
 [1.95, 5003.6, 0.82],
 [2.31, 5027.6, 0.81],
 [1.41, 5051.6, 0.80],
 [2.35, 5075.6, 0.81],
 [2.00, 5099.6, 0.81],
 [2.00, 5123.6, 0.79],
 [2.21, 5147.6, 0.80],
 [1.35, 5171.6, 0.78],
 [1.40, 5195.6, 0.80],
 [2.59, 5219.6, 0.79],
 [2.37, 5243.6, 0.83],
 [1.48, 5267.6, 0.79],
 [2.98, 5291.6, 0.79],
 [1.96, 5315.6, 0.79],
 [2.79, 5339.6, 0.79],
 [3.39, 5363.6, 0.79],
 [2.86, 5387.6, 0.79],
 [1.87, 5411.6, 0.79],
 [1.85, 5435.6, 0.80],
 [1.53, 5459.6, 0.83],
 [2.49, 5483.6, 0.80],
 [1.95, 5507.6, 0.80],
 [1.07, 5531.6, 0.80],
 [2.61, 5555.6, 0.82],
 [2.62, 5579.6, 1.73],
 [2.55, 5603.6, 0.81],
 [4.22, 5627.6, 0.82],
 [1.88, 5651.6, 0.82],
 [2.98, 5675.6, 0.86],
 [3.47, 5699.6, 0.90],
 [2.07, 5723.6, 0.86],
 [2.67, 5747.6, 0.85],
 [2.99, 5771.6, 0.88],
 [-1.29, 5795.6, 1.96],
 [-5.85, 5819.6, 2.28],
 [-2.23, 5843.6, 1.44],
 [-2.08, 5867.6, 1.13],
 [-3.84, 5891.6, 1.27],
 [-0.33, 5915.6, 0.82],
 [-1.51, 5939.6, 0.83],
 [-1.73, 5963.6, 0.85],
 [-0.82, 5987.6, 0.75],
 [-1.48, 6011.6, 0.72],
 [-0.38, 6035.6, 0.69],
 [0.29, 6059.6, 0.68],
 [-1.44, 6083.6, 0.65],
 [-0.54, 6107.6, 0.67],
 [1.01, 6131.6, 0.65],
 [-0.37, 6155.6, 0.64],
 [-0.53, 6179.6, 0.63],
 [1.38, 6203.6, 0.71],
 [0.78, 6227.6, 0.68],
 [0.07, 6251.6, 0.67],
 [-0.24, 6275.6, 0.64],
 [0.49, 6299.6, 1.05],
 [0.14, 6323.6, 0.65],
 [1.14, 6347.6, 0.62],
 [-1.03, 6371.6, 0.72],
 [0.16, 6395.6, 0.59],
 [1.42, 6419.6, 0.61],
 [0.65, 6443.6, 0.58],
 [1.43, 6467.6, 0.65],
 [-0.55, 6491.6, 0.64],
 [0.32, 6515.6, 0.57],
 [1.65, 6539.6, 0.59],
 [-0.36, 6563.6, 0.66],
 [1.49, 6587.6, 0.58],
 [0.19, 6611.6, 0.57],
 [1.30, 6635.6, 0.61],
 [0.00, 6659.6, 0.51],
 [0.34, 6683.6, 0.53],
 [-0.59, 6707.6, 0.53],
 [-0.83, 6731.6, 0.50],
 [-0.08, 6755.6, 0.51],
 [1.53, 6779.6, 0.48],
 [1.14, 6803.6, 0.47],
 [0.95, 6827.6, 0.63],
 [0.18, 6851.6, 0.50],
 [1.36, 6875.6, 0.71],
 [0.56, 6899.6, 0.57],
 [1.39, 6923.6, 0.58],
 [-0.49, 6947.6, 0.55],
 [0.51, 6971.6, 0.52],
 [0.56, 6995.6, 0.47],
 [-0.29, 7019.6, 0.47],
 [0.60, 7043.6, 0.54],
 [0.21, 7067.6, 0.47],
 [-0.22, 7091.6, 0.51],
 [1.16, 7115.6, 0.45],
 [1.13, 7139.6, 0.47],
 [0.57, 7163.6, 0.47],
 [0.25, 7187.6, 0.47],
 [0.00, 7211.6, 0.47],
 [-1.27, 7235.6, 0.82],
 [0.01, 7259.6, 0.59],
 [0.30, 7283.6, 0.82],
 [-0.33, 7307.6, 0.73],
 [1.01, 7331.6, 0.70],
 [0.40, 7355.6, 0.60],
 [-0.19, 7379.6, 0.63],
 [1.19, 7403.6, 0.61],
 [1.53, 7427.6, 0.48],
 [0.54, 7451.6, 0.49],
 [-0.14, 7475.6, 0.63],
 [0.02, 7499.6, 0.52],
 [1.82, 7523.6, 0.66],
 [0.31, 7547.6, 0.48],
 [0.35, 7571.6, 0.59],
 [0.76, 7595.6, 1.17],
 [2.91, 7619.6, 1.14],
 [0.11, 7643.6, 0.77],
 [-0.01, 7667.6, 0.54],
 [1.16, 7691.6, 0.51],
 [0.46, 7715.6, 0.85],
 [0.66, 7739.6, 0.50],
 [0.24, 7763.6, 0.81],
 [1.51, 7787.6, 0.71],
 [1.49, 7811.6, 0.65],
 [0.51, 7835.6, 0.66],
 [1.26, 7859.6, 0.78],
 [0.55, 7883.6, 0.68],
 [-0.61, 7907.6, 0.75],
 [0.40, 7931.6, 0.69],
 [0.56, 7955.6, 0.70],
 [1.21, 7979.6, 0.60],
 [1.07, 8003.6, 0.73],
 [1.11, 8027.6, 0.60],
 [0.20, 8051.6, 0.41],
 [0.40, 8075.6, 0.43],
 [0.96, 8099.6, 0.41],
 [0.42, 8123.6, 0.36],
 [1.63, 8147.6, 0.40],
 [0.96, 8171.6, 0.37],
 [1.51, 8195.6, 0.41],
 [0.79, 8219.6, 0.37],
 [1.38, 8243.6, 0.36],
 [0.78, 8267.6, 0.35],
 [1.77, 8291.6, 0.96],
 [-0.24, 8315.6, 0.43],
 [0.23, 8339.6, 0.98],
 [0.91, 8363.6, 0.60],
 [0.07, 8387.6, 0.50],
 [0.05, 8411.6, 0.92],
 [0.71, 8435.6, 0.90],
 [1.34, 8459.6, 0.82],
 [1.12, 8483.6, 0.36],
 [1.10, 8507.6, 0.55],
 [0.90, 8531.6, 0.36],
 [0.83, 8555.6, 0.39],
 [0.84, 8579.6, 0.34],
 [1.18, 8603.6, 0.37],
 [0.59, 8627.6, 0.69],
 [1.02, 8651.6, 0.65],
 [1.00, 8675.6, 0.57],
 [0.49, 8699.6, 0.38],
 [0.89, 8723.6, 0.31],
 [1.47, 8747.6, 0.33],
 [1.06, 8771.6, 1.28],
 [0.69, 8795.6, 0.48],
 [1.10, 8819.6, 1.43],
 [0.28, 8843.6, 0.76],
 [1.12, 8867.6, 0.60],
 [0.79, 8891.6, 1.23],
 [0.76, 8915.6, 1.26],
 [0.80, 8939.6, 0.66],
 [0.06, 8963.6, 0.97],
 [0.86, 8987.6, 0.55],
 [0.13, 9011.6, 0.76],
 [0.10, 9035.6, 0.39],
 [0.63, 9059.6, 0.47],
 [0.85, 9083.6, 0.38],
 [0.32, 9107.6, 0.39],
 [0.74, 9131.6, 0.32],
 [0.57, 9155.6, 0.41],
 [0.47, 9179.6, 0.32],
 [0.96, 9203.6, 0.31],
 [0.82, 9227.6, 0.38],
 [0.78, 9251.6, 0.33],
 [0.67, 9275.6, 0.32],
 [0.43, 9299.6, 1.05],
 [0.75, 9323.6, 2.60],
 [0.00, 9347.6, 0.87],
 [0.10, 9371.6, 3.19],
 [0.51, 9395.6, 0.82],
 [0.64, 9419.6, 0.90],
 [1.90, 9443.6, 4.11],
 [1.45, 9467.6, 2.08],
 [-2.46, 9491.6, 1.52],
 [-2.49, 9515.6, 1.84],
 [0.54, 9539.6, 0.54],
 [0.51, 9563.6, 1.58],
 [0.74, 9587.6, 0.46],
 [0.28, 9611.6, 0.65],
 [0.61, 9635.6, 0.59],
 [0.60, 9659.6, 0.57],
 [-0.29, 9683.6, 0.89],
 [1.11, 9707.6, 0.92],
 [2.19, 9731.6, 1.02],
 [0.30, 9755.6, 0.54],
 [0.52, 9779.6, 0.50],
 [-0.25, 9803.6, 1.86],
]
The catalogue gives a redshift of 0.520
